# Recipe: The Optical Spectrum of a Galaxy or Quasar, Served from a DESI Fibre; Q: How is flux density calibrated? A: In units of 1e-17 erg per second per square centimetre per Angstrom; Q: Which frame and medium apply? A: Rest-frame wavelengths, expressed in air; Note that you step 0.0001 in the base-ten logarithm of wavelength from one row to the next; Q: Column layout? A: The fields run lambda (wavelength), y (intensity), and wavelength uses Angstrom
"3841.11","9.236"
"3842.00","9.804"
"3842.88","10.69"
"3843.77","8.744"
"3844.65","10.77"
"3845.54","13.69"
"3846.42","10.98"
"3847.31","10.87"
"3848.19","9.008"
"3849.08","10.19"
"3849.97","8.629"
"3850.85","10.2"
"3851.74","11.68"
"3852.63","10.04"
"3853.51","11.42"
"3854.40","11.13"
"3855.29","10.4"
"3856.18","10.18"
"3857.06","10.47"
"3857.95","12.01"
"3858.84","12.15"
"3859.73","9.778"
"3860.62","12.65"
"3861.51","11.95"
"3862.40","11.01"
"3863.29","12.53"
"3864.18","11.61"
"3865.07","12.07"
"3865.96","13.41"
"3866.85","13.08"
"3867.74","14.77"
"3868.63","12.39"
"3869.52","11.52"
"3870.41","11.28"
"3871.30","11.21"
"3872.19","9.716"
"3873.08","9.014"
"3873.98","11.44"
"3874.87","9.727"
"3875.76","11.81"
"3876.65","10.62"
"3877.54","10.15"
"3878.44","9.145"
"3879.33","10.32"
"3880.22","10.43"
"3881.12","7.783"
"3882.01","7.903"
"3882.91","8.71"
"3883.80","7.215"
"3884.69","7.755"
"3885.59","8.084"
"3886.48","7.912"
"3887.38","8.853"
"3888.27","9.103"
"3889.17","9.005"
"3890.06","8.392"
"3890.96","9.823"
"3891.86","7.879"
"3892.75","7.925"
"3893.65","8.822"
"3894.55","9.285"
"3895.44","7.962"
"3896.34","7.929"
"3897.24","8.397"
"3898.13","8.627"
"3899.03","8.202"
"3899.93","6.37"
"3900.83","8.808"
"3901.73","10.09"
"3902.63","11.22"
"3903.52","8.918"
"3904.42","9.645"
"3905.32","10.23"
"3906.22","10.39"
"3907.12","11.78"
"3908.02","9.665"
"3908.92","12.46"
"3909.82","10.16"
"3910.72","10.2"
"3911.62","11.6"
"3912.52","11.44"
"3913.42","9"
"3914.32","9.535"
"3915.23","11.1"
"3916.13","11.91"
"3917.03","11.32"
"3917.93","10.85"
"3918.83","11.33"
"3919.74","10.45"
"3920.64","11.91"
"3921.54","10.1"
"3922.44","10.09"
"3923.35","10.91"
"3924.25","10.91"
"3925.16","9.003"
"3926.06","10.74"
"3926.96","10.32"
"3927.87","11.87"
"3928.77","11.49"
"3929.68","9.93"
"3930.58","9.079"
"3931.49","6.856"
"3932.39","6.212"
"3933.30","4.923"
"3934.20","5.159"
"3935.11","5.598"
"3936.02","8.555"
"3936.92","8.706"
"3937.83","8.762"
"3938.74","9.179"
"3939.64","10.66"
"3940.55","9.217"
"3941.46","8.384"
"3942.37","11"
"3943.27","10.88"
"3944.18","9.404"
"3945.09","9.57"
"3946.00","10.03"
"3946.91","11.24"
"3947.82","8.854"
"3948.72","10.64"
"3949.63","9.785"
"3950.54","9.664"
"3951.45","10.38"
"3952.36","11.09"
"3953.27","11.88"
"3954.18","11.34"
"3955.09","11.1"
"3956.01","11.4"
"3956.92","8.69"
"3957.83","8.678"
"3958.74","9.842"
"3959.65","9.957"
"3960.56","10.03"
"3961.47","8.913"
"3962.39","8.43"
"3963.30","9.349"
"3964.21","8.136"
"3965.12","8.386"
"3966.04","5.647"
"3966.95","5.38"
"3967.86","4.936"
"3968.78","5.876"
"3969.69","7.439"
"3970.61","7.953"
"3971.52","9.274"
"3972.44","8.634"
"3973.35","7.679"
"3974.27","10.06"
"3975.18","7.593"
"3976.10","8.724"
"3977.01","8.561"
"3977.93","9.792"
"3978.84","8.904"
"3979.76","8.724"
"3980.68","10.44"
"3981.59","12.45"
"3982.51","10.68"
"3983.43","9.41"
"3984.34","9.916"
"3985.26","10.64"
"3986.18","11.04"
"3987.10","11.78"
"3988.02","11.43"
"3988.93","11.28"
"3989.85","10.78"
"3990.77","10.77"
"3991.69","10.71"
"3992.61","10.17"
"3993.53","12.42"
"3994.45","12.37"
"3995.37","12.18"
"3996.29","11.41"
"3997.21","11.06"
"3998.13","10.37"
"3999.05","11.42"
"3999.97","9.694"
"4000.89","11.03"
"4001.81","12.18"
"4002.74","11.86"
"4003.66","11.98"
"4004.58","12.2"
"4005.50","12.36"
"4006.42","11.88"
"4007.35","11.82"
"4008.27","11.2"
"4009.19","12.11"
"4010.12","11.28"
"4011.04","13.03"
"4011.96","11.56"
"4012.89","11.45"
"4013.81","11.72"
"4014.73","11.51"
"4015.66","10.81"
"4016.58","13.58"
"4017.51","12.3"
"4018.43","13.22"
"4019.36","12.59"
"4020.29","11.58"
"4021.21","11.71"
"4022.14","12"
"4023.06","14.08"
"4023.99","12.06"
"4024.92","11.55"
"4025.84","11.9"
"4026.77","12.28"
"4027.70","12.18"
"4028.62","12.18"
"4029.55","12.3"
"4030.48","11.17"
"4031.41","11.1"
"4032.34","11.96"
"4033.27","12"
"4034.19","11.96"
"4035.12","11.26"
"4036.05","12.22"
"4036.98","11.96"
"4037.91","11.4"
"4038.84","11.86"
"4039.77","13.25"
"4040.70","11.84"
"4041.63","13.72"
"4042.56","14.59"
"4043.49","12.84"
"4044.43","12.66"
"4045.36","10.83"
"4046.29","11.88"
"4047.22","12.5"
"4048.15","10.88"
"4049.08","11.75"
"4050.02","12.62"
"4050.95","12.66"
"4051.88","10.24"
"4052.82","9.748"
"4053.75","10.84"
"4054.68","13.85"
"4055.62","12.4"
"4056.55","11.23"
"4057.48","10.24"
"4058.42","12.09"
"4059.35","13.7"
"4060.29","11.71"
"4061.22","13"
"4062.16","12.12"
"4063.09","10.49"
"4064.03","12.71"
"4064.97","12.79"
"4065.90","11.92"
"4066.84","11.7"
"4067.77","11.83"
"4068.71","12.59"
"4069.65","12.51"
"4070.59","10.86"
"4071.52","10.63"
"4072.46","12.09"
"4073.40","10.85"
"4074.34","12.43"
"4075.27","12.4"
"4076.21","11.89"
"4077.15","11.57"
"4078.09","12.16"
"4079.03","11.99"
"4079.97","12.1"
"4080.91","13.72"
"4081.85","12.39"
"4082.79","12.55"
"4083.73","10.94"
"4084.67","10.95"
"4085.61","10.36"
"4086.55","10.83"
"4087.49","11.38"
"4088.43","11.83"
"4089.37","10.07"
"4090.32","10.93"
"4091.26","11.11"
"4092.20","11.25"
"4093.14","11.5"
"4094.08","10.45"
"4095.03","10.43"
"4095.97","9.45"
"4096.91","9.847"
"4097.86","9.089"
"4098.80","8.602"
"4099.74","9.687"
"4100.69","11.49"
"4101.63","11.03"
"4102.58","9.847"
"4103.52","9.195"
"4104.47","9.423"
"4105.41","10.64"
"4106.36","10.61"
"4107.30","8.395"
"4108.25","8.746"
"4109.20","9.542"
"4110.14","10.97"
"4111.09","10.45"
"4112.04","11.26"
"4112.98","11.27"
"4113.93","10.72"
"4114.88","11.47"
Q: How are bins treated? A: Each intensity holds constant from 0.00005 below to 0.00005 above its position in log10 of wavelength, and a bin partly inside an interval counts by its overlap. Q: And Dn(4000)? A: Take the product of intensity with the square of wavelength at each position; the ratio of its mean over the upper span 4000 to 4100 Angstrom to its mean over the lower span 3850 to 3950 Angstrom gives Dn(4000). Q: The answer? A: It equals 1.27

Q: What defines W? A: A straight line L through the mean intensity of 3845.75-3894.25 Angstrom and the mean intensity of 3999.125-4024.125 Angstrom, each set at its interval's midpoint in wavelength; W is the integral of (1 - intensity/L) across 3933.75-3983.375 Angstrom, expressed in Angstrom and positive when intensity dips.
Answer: 9.7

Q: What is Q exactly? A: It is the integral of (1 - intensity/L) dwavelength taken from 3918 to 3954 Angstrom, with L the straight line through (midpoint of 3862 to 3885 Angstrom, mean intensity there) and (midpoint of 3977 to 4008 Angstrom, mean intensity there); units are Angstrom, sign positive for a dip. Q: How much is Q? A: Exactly 4.0 Angstrom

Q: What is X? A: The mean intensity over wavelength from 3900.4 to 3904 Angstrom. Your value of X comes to 9.78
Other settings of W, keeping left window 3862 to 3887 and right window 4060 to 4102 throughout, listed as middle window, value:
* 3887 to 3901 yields 2.8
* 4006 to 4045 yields -3.5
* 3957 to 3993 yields 5.7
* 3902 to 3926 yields 0.0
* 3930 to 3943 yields 3.2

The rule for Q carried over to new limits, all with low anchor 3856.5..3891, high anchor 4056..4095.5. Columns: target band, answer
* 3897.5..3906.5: 1.2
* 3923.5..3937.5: 2.7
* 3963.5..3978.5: 4.4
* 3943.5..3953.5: 0.6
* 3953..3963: 0.9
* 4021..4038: -0.9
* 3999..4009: -0.3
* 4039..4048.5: -0.8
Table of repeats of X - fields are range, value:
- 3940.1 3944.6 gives 9.78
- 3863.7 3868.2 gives 13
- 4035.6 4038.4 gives 11.9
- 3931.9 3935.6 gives 5.51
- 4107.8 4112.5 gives 10.2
